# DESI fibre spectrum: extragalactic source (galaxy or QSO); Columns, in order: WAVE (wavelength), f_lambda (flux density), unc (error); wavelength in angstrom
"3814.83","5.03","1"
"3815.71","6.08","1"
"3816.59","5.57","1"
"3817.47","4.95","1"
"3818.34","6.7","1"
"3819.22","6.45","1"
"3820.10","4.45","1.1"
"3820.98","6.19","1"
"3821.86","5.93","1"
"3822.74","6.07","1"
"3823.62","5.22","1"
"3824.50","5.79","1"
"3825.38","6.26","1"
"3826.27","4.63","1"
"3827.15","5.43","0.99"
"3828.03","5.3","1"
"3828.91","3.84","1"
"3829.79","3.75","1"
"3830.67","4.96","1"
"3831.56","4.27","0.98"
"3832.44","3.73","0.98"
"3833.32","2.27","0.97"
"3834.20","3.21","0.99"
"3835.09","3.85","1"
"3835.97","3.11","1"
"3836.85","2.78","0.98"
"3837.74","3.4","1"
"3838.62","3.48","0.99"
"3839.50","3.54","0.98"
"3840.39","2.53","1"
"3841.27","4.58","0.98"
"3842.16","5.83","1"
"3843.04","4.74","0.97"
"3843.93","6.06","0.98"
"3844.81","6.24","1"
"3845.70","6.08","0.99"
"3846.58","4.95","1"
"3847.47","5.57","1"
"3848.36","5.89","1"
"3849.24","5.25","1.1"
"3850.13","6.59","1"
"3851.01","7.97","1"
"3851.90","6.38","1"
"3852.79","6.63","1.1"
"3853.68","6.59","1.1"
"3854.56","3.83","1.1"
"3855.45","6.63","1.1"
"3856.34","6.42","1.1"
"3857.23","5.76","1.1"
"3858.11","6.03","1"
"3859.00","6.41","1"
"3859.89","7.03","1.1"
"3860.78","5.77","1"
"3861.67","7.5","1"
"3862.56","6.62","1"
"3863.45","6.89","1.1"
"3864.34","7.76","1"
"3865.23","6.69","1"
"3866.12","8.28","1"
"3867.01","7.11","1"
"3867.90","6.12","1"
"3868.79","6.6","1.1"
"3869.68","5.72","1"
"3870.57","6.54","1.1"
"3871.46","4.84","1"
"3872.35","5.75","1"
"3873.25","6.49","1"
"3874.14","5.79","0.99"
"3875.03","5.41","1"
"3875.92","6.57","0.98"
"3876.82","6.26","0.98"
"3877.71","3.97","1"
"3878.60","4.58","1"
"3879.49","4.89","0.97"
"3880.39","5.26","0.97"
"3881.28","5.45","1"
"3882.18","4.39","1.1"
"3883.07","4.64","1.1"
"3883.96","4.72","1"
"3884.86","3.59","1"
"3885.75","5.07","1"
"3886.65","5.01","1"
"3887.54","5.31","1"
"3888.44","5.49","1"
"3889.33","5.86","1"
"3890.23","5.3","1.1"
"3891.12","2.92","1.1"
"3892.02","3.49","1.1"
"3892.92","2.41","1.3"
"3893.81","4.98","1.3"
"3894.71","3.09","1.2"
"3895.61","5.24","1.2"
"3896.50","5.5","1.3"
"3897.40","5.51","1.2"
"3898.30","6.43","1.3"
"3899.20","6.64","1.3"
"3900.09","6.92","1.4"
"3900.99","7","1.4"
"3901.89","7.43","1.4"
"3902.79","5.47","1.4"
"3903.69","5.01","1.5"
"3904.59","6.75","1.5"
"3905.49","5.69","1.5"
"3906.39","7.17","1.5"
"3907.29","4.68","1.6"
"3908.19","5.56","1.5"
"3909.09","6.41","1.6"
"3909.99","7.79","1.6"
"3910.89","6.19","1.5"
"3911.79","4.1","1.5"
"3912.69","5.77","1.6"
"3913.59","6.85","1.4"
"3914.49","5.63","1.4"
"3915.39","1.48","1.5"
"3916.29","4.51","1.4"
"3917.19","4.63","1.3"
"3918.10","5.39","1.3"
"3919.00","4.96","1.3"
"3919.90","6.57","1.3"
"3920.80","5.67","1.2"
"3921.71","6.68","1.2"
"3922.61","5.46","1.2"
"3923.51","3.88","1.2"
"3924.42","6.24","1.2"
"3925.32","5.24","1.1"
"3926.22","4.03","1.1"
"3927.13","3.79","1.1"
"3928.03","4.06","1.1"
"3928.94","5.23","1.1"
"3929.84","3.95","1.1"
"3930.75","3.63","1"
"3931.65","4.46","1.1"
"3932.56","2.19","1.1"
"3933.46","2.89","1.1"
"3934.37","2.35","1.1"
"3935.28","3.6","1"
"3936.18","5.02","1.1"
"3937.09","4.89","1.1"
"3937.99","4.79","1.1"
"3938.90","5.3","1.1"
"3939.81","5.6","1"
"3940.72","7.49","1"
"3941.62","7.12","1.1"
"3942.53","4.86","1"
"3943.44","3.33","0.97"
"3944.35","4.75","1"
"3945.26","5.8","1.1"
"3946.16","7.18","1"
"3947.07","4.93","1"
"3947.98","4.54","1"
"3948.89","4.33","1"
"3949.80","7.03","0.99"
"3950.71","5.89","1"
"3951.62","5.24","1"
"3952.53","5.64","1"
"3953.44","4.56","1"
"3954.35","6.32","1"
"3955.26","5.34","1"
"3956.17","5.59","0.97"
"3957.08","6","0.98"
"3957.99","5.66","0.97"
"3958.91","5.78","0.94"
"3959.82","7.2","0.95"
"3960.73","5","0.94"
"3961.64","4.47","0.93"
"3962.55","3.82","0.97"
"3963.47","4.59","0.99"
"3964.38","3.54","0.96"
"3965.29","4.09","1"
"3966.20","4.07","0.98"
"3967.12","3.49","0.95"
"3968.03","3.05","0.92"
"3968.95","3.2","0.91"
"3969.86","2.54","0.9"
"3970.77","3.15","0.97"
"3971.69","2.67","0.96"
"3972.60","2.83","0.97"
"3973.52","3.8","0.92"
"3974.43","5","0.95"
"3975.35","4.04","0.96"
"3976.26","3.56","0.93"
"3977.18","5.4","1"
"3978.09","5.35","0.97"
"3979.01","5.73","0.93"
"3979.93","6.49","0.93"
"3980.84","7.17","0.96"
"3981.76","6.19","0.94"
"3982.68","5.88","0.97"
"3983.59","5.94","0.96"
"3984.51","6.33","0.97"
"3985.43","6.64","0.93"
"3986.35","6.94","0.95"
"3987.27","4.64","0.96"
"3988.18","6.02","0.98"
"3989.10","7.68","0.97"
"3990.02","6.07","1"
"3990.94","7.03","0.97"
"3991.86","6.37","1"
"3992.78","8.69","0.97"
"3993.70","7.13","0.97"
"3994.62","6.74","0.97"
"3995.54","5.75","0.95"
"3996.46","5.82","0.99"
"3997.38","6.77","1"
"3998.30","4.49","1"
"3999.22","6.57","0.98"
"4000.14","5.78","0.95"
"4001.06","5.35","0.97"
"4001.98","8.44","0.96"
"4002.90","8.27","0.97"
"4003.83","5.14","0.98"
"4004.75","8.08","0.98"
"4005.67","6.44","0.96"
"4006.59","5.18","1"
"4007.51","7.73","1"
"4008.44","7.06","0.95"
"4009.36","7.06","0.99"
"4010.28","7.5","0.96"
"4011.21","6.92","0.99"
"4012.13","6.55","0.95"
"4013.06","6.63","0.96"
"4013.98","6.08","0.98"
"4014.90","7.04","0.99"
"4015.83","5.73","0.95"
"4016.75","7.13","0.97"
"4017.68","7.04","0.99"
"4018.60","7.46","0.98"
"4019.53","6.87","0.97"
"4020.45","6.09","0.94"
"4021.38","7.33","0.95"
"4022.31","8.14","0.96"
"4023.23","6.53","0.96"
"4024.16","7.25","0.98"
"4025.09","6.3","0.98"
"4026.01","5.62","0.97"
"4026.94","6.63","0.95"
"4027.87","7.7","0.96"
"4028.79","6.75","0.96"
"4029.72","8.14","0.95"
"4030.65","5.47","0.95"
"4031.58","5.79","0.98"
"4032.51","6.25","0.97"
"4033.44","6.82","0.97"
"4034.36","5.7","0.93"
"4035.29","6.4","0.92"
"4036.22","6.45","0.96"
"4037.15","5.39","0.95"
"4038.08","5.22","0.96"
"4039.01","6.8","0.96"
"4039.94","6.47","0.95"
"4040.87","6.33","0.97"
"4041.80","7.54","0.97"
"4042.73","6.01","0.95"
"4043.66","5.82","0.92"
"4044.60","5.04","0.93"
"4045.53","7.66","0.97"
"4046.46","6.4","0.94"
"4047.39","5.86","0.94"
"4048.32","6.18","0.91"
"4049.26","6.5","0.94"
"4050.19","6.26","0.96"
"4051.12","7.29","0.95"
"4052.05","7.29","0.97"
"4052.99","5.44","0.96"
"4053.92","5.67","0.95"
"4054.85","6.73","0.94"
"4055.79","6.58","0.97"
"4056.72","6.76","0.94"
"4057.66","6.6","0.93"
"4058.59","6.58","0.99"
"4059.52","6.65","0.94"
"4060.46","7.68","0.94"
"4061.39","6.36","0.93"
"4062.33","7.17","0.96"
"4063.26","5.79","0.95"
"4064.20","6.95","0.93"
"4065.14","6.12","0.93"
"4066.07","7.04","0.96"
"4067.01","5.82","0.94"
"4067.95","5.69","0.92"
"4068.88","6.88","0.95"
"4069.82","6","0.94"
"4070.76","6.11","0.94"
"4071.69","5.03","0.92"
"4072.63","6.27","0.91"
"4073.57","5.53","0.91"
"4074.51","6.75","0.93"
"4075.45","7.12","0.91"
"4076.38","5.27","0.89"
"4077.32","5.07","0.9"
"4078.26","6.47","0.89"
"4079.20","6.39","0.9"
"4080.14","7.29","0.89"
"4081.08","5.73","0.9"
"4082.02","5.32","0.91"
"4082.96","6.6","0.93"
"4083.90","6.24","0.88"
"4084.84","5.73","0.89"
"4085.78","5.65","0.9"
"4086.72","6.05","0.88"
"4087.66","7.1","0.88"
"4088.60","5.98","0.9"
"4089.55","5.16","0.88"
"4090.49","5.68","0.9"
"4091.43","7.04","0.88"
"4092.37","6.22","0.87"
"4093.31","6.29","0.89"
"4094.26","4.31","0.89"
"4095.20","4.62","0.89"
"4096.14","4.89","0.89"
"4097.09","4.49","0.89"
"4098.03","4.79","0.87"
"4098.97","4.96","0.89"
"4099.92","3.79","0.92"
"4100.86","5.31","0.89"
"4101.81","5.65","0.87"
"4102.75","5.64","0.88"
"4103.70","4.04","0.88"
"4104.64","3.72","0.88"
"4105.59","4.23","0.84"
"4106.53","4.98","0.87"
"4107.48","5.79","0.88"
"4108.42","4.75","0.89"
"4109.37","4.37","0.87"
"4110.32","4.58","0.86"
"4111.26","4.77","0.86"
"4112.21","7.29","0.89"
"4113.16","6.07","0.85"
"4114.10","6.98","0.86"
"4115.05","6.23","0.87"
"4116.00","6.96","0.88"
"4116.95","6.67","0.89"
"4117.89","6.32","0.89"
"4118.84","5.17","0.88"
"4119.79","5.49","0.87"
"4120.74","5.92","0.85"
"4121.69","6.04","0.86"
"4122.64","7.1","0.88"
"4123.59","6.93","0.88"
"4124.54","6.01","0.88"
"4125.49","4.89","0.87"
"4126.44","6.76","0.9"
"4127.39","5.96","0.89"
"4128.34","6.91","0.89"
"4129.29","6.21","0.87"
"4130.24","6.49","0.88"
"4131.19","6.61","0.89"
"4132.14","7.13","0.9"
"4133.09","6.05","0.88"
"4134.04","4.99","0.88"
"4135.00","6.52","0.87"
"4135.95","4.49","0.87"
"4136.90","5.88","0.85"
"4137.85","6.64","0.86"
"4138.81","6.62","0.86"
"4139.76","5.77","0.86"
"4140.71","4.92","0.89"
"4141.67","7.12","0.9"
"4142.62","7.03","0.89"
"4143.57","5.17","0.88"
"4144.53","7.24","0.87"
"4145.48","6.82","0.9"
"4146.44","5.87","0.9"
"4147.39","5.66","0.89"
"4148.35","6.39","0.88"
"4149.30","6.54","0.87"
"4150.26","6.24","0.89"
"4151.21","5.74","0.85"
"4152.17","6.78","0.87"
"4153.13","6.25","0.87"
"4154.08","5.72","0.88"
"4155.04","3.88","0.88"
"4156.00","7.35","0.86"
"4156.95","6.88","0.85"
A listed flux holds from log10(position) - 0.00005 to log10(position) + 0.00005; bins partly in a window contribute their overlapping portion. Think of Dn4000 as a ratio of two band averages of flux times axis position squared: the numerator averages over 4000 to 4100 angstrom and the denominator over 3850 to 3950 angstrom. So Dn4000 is 1.26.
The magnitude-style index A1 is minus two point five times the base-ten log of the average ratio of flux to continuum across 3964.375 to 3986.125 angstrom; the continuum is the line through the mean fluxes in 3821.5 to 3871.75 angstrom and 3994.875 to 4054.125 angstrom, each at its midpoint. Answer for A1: 0.322 mag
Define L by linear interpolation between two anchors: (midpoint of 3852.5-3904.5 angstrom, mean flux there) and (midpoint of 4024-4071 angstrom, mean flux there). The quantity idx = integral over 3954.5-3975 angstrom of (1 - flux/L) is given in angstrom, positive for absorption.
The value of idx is 5.8 angstrom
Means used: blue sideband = 5.69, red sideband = 6.43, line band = 4.34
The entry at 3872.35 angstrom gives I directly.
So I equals 5.75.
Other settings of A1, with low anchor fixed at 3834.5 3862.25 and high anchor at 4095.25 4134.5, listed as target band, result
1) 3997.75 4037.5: -0.19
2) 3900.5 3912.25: -0.12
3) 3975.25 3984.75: -0.03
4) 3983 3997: -0.18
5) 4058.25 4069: -0.17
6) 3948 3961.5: -0.02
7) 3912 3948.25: 0.13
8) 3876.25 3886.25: 0.13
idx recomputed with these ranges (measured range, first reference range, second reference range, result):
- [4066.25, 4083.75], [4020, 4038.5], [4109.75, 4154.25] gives 0.71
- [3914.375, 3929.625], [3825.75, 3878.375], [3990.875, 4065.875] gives 2.66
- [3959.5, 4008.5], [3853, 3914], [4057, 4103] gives 2.70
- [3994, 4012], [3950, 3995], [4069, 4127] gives -3.99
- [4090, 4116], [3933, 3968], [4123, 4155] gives 2.96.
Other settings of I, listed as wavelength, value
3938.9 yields 5.3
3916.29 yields 4.51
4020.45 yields 6.09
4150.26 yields 6.24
